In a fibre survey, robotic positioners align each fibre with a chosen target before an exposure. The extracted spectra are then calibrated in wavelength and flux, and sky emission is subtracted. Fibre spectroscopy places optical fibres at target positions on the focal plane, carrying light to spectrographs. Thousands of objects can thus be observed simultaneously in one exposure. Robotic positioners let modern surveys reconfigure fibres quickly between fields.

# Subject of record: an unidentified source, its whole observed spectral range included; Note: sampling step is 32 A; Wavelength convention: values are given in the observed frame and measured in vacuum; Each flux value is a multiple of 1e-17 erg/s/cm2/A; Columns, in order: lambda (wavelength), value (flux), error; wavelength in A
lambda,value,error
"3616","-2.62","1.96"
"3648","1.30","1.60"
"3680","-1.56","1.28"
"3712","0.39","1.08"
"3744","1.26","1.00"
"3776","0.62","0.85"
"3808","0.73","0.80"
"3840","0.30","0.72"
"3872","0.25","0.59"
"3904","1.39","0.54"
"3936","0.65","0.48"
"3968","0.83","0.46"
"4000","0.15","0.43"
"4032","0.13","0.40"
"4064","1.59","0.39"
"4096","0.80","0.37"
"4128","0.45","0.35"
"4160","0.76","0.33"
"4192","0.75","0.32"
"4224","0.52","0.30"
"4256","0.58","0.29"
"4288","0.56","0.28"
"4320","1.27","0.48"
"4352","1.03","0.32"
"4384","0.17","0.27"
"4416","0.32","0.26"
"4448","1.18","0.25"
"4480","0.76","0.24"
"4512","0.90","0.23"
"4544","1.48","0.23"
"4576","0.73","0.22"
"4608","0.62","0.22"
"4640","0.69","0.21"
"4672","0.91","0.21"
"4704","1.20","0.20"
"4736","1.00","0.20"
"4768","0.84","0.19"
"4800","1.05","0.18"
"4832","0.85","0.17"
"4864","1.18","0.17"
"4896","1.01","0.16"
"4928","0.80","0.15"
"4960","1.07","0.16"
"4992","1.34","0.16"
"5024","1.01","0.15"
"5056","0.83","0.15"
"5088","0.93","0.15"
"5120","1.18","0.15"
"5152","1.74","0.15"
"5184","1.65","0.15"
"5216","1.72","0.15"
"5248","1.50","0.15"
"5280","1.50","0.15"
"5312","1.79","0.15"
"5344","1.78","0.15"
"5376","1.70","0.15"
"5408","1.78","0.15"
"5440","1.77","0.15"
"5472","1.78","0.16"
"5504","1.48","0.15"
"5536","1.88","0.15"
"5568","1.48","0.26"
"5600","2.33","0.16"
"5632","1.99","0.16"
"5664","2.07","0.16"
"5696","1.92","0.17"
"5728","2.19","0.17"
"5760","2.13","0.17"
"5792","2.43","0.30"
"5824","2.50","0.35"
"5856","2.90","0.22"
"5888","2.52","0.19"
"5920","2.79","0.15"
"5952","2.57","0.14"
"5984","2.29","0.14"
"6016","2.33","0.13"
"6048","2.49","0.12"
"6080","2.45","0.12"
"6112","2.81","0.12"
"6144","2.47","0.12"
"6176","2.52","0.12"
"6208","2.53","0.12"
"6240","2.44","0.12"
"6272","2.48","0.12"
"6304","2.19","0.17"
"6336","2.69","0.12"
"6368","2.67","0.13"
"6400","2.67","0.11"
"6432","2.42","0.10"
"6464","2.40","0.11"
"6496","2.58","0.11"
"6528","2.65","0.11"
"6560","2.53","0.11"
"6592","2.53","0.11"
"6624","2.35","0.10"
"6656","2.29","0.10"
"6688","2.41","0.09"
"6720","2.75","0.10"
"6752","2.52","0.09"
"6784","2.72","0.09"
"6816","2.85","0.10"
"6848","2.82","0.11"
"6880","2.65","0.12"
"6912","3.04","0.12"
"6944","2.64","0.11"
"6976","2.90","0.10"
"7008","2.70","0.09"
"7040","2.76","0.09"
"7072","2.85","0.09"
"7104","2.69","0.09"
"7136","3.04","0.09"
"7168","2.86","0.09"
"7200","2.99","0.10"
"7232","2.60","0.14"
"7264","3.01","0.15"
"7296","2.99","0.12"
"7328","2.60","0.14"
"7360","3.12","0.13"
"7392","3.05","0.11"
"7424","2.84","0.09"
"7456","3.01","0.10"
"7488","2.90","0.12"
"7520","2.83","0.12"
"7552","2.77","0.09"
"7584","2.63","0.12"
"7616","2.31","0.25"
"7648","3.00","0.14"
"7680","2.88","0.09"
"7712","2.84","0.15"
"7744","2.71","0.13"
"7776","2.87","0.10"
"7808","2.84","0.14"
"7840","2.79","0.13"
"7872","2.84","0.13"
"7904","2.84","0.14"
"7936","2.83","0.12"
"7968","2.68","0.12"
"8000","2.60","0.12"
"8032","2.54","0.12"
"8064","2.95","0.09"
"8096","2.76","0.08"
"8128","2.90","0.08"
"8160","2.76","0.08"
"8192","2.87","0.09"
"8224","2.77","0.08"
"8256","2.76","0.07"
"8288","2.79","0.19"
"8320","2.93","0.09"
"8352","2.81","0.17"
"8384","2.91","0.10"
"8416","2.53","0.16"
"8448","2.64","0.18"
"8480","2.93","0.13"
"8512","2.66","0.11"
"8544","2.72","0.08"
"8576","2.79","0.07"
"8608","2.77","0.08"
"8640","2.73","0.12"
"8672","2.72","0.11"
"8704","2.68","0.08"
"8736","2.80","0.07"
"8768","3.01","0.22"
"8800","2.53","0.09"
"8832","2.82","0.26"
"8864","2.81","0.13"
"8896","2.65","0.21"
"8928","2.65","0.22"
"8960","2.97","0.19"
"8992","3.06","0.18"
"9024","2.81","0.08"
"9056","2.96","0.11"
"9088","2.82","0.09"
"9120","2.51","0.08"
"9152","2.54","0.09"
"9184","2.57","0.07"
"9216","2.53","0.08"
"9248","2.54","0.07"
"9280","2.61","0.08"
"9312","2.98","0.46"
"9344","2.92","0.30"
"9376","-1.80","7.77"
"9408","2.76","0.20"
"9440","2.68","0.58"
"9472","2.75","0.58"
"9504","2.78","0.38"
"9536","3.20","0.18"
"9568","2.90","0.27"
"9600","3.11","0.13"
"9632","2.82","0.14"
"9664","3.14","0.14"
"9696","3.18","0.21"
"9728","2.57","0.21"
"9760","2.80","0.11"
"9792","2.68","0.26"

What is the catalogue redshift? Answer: 0.28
